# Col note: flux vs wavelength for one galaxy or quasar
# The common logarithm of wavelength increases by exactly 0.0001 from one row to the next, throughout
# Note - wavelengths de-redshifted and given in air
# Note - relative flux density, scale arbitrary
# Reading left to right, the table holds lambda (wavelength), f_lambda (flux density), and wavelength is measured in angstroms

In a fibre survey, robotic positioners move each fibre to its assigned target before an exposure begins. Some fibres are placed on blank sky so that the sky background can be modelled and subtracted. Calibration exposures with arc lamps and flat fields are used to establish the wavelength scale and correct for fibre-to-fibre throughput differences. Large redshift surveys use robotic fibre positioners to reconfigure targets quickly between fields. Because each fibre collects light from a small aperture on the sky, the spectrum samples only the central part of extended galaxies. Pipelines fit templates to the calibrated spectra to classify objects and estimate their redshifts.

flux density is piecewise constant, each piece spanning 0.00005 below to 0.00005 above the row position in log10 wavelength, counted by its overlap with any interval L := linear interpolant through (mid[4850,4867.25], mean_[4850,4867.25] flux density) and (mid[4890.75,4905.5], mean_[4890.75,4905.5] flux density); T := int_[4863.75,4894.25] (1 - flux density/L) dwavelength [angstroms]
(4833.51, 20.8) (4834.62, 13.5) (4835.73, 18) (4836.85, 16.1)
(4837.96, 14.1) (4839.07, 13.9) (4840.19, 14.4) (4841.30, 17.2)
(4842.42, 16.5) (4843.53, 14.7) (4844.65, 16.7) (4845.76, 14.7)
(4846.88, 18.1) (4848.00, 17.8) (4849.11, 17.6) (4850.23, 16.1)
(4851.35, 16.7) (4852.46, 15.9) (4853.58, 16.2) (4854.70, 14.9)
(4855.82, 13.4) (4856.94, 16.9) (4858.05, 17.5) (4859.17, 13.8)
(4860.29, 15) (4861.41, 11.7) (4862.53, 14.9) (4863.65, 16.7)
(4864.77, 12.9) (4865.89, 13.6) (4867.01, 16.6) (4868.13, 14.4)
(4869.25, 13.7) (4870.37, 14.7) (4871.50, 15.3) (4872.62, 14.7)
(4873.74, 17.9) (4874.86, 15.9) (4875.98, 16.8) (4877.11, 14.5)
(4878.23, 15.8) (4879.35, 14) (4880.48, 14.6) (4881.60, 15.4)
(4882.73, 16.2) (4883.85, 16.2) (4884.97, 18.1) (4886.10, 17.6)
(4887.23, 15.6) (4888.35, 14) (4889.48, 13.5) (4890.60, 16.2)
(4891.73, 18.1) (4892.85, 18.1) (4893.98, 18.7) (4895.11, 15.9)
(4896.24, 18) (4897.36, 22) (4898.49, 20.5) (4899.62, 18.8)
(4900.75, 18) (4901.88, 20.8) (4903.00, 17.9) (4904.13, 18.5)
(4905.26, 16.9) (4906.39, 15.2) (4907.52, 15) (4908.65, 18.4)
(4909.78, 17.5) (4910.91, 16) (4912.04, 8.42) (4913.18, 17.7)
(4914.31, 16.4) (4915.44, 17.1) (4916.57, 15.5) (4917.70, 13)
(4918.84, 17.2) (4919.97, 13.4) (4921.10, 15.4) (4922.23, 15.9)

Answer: 2.28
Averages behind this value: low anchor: 15.1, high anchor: 18.6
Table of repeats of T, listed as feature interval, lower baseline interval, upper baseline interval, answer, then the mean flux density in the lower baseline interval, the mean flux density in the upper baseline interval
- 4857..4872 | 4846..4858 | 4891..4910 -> 1.8 angstroms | 16.4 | 18.1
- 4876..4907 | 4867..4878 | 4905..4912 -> -2.6 angstroms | 15.4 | 15.9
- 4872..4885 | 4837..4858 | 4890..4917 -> 0.7 angstroms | 15.9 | 17.3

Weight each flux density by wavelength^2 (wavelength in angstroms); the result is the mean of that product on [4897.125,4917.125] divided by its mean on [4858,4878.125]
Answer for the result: 1.2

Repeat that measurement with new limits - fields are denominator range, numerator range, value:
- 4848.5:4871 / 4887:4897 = 1.11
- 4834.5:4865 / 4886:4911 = 1.14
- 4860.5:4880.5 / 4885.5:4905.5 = 1.20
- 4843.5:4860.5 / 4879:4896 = 1.02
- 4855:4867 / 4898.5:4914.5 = 1.17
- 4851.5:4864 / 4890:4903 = 1.24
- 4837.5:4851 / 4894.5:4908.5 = 1.16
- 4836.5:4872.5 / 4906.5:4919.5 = 1.04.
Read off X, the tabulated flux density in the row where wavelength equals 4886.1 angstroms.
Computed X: 17.6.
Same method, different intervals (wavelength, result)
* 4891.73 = 18.1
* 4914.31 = 16.4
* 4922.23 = 15.9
